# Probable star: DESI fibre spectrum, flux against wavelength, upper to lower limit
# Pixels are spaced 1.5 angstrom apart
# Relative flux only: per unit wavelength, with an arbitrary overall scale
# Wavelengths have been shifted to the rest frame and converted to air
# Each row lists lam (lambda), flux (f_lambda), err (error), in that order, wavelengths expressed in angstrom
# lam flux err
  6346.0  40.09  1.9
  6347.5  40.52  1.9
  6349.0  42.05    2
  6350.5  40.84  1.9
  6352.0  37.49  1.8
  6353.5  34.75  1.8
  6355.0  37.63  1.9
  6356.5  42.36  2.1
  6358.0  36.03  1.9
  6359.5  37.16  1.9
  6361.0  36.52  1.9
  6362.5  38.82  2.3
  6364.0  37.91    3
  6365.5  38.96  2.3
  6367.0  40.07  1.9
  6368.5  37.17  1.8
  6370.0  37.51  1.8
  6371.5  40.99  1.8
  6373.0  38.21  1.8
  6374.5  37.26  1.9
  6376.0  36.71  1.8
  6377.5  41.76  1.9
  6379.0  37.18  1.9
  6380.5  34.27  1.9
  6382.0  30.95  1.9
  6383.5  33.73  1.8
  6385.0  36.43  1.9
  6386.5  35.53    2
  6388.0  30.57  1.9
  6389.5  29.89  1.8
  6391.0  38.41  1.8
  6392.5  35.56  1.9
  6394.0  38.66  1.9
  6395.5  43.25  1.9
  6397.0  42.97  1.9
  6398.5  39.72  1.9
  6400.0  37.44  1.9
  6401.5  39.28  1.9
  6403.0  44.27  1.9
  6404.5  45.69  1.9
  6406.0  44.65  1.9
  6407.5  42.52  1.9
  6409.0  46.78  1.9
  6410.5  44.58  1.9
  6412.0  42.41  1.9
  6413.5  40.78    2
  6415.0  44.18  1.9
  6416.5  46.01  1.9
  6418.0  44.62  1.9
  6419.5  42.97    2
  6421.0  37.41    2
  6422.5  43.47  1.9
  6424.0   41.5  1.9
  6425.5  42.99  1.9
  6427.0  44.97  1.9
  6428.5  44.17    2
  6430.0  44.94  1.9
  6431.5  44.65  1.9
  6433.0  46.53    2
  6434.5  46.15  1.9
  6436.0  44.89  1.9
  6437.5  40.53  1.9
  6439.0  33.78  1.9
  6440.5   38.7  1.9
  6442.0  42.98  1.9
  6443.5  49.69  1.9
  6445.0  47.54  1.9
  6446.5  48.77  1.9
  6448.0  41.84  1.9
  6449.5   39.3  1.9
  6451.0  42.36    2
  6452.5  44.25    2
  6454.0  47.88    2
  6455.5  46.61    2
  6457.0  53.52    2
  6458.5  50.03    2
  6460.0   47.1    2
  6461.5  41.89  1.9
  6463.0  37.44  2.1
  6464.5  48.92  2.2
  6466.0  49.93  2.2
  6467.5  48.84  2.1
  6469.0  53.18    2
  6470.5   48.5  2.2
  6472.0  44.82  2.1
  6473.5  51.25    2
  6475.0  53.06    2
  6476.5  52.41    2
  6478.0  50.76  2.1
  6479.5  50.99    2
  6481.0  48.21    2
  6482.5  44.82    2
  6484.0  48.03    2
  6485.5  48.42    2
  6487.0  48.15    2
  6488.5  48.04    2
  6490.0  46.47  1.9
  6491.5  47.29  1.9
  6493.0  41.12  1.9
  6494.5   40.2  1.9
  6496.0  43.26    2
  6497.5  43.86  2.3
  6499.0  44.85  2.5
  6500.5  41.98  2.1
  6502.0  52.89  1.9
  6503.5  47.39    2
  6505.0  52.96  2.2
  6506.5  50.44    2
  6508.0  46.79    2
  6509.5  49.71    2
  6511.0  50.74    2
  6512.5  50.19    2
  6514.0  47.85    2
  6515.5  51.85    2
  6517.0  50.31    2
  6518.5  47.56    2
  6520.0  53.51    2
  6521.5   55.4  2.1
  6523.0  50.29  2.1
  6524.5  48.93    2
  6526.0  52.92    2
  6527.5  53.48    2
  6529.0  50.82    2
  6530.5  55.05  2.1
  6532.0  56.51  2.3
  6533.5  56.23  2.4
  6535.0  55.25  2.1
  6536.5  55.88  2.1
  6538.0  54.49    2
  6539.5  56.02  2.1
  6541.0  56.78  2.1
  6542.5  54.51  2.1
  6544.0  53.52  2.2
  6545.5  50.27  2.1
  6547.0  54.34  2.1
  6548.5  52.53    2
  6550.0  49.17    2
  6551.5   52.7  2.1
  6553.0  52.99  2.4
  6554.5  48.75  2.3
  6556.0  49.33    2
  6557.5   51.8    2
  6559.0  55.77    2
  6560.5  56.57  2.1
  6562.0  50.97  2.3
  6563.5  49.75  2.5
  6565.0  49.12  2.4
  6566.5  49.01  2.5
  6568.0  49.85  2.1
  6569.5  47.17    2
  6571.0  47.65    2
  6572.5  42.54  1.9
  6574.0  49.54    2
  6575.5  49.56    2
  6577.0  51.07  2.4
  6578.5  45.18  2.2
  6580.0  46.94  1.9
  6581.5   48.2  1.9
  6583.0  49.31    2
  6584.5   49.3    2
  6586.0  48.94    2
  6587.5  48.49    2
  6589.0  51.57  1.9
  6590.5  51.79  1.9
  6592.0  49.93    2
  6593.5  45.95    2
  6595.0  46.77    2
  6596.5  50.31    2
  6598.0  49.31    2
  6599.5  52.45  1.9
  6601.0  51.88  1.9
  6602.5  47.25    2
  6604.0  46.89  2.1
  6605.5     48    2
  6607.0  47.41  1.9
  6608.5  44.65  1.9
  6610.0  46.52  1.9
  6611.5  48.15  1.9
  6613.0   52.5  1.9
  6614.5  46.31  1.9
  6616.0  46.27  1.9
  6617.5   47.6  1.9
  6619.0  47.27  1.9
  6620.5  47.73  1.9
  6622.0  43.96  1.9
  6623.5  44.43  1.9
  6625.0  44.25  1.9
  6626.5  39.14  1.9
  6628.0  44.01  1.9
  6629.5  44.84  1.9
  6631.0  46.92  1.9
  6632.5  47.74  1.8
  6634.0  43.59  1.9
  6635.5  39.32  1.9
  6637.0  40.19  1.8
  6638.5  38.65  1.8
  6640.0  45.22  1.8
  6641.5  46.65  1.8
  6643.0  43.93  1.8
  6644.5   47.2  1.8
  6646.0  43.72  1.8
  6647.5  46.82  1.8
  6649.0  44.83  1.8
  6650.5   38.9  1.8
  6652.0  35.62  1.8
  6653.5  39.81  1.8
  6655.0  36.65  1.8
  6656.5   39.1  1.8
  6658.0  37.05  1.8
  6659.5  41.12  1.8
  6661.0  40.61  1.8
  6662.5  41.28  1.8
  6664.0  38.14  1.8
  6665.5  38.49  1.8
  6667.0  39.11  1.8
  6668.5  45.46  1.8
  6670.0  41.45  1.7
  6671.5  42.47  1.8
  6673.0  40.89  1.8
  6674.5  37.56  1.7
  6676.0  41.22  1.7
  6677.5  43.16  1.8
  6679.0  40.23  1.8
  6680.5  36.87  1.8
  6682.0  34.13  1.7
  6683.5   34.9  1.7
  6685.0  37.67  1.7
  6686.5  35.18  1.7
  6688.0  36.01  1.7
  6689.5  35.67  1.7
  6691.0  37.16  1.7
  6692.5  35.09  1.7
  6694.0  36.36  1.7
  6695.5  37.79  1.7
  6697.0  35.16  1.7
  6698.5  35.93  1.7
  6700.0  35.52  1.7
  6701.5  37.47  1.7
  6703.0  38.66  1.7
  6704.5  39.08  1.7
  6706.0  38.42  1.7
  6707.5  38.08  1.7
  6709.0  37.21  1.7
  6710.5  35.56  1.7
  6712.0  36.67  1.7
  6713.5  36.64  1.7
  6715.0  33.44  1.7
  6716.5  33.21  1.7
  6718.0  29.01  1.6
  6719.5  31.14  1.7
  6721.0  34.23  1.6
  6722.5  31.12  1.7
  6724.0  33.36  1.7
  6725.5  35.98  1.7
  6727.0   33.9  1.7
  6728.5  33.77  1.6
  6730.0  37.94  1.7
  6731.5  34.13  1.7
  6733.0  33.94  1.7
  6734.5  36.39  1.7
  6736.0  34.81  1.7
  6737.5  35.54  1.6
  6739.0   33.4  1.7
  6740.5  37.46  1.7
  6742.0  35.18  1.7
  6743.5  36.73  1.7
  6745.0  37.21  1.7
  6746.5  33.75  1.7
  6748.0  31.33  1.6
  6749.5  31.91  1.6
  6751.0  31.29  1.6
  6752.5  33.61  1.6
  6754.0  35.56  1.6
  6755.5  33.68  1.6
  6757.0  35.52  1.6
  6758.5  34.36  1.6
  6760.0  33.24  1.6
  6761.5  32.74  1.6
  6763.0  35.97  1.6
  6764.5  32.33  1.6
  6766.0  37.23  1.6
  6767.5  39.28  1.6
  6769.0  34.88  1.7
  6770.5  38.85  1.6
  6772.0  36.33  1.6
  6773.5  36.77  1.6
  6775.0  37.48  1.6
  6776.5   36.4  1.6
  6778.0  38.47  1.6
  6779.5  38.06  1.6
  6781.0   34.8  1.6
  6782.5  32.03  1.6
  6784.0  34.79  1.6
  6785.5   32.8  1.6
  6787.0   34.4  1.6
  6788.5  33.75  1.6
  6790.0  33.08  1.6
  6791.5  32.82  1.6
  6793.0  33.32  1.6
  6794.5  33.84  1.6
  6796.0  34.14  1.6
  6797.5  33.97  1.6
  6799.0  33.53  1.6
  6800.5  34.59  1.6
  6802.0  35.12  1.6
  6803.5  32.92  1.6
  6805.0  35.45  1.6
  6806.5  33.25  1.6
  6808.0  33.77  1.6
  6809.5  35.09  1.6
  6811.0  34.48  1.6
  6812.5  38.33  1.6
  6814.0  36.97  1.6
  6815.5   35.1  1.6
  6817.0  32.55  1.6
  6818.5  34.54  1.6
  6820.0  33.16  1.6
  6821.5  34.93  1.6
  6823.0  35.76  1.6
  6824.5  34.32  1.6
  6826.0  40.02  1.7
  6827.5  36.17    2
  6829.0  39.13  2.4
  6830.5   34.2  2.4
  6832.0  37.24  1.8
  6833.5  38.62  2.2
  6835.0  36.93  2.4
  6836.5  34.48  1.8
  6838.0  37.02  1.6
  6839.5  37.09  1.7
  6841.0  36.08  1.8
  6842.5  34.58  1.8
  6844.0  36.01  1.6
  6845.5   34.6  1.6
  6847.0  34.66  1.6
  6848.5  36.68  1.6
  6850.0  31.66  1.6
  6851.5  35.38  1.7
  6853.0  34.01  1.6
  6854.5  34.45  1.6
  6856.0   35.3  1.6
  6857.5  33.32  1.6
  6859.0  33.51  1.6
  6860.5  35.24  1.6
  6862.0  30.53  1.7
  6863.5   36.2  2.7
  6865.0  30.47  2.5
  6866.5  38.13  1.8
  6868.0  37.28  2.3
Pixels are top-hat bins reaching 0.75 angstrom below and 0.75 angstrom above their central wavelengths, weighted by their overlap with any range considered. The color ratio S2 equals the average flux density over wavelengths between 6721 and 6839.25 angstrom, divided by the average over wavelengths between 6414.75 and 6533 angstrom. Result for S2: 0.7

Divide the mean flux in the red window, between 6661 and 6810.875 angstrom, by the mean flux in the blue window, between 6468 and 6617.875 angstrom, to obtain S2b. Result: 0.72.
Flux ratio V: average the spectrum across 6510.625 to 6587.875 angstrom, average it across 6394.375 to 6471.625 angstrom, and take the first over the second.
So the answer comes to 1.2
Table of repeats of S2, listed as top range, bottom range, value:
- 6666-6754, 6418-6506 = 0.79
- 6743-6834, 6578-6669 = 0.78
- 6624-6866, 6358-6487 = 0.86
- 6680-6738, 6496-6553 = 0.69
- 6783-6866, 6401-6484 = 0.77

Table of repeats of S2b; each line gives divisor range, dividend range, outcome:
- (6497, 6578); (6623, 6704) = 0.79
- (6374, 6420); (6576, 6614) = 1.23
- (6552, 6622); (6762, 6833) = 0.72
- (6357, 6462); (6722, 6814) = 0.84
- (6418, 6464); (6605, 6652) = 1.02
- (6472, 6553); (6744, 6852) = 0.70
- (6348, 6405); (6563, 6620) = 1.28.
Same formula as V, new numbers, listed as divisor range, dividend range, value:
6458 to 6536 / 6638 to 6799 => 0.75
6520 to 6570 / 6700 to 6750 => 0.67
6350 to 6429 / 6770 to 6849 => 0.89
